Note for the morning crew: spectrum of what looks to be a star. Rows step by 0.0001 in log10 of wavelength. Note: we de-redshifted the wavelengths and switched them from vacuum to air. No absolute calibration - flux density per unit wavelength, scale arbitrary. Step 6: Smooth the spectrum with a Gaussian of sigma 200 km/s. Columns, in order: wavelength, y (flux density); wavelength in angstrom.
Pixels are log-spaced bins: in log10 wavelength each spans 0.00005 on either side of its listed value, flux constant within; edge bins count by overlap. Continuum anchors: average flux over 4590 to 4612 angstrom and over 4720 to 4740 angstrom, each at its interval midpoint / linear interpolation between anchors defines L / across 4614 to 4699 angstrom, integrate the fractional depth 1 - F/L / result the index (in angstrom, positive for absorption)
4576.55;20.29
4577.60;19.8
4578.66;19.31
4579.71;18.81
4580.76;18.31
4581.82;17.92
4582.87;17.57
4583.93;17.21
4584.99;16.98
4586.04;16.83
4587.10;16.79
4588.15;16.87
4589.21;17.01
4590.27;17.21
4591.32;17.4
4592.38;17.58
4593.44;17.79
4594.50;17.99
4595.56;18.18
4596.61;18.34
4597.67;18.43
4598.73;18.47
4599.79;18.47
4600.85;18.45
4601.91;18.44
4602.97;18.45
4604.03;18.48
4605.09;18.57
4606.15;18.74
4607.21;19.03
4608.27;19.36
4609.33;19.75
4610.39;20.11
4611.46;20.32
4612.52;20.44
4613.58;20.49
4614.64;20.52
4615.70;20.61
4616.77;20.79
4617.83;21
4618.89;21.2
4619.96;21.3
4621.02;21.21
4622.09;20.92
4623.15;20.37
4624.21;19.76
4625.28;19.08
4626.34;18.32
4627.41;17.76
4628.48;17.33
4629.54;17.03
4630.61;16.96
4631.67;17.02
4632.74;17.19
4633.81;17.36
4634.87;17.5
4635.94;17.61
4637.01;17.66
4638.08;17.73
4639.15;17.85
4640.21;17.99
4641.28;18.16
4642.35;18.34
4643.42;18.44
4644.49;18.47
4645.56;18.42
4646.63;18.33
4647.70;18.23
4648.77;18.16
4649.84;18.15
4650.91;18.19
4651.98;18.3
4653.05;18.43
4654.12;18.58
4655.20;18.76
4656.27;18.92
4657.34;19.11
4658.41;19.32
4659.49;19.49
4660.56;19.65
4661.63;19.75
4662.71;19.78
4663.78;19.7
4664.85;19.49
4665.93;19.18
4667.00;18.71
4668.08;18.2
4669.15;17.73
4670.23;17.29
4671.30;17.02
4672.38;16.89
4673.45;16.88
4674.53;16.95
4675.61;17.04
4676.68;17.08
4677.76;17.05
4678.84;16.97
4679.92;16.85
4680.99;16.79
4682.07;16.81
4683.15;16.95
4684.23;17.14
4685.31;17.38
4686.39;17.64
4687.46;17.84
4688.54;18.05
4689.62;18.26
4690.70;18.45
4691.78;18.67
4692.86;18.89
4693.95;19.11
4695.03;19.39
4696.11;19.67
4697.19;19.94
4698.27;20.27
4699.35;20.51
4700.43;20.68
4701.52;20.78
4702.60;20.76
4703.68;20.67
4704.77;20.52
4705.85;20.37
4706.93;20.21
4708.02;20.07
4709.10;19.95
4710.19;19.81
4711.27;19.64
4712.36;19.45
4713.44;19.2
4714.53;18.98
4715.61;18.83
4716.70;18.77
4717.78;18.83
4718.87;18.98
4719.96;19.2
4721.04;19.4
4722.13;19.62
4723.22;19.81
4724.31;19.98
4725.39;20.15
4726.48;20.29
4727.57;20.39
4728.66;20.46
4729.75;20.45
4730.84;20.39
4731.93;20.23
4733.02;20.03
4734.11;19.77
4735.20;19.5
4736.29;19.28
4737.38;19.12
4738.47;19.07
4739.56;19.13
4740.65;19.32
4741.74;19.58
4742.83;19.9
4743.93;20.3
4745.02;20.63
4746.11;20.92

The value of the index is 2.78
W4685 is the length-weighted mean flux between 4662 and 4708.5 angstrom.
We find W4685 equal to 18.6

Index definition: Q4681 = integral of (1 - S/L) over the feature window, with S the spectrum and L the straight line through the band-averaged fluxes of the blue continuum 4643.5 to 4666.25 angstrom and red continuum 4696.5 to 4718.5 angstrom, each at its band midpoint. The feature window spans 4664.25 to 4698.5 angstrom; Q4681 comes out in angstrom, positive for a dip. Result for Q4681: 2.6 angstrom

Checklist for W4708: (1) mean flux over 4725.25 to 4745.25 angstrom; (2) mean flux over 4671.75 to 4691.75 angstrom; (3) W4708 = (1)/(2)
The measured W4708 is 1.15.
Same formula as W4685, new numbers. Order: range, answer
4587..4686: 18.4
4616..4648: 18.7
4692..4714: 20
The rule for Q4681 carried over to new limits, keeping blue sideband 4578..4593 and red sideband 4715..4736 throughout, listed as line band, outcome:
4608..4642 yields -1.7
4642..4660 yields 0.0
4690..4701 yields -0.2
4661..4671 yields 0.0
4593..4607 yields -0.5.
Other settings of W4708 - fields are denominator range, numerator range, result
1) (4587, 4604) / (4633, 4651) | 1.01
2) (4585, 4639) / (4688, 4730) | 1.05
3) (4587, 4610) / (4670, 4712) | 1.02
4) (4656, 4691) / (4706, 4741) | 1.09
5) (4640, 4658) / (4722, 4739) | 1.08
